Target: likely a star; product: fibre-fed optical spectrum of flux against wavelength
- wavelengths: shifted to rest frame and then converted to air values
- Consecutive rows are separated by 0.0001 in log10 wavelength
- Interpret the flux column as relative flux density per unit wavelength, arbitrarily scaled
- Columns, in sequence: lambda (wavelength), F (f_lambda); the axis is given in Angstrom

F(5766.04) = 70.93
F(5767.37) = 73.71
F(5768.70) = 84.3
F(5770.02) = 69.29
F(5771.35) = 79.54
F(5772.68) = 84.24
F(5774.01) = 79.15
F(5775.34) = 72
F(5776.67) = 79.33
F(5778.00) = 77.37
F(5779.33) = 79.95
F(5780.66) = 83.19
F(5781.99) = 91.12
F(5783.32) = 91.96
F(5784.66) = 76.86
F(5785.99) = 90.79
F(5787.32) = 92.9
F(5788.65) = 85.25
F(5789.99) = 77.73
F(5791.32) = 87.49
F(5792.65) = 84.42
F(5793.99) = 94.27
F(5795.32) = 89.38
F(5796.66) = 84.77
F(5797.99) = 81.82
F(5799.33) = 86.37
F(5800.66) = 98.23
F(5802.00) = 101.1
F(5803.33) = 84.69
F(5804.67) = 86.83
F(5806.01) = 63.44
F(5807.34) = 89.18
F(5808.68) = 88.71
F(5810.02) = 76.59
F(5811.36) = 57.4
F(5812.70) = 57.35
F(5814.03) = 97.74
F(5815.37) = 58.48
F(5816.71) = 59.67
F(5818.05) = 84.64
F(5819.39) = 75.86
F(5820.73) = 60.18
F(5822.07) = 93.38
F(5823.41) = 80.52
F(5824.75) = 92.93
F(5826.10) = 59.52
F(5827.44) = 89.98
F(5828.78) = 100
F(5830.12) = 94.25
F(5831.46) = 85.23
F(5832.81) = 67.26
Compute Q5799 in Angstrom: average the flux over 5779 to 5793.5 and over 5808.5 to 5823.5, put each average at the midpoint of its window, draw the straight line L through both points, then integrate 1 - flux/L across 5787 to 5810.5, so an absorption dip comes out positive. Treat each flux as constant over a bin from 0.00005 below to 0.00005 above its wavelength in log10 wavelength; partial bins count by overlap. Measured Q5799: -1.7 Angstrom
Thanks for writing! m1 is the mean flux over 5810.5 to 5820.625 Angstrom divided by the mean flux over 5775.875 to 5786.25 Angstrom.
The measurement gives 0.84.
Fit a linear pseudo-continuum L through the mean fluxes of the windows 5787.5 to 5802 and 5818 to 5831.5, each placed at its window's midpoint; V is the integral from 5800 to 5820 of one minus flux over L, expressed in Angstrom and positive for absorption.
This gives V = 1.6 Angstrom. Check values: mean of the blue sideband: 87.8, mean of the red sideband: 83.2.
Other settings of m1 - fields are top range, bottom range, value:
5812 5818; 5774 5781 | 0.89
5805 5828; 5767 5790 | 0.93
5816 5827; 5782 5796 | 0.87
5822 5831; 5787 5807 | 1.00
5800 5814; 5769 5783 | 1.01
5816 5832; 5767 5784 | 1.01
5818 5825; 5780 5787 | 0.92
